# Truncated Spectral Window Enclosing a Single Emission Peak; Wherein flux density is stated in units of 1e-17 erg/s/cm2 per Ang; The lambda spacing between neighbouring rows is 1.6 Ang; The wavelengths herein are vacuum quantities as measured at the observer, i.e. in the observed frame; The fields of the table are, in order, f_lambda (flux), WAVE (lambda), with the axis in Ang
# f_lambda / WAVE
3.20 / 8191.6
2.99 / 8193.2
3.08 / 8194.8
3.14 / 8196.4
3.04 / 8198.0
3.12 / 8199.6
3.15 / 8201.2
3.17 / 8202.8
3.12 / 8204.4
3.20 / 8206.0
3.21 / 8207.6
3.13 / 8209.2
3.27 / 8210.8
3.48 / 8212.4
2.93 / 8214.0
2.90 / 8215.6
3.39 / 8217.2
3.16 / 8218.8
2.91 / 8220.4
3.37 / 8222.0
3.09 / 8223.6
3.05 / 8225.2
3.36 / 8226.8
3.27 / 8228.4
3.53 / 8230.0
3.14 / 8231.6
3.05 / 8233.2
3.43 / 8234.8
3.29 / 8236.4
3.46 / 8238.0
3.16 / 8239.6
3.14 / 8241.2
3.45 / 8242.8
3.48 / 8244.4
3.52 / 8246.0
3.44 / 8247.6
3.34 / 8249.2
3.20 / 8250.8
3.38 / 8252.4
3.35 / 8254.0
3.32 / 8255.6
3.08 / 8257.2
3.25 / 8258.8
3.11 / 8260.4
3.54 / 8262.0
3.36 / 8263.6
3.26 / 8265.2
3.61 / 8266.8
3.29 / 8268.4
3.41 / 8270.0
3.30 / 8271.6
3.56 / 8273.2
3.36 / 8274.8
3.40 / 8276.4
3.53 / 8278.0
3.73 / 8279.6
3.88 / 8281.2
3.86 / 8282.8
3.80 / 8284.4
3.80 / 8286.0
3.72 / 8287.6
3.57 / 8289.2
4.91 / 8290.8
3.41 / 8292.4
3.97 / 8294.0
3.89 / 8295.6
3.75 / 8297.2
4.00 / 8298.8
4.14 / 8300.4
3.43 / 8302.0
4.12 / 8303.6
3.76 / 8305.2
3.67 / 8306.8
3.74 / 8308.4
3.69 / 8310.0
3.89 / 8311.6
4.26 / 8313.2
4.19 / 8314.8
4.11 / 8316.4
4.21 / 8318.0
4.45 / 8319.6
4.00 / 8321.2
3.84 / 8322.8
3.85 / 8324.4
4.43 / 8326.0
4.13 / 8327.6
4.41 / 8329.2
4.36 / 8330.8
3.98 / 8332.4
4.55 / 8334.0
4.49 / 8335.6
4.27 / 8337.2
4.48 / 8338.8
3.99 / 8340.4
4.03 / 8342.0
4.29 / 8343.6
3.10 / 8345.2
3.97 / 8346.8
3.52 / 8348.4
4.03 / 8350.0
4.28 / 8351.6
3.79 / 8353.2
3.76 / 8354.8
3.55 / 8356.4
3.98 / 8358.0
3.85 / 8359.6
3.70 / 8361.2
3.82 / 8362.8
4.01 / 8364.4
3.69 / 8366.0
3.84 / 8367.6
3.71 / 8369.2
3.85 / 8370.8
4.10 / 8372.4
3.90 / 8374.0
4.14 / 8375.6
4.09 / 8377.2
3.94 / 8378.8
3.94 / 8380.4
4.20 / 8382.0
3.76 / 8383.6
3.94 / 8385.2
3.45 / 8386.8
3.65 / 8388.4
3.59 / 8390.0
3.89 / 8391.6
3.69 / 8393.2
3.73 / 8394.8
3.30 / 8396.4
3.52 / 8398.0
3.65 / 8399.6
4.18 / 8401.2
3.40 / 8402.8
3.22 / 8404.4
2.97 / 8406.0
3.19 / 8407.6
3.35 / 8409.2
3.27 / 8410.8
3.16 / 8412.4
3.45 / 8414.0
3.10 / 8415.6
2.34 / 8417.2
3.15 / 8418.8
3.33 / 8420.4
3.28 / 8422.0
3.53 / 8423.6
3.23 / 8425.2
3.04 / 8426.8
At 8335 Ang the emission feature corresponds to H-gamma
